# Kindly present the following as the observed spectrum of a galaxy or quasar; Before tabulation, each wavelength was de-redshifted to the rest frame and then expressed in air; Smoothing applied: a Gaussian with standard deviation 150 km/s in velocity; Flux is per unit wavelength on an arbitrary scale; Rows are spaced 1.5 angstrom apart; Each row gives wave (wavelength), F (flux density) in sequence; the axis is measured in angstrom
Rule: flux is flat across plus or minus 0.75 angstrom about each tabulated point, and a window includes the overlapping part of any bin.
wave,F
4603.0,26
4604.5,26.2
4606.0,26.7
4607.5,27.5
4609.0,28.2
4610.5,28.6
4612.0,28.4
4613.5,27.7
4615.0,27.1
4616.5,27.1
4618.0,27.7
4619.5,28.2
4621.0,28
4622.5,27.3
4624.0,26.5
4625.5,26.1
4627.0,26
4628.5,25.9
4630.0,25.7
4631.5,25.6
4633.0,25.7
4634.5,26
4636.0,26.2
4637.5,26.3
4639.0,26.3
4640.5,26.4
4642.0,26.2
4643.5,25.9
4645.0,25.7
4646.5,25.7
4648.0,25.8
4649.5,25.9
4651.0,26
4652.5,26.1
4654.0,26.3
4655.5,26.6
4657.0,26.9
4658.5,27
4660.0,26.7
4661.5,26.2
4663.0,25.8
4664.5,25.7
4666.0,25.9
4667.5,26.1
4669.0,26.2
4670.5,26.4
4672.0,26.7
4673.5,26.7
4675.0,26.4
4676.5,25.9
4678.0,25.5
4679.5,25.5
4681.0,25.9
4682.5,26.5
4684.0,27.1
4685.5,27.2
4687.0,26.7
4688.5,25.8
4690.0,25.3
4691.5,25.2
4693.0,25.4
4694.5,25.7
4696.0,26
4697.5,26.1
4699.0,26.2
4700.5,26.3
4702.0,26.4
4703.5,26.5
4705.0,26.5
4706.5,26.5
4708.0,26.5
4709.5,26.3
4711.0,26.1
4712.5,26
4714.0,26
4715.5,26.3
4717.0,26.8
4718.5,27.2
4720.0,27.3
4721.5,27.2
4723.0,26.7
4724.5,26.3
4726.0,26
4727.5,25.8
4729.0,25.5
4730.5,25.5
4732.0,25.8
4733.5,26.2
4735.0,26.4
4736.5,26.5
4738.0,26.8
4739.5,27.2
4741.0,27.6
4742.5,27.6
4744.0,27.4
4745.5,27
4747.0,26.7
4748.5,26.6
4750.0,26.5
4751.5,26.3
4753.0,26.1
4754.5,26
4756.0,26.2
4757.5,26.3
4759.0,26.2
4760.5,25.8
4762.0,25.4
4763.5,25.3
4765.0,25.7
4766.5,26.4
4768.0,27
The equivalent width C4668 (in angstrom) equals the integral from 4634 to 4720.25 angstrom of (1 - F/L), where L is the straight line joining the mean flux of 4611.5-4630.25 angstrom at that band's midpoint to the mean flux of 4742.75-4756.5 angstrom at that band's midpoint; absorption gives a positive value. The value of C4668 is 2.1 angstrom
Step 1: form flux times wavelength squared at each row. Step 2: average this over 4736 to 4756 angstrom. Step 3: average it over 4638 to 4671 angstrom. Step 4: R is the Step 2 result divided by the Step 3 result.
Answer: 1.1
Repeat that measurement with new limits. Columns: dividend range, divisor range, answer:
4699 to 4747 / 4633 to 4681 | 1.04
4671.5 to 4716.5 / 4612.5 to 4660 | 1.01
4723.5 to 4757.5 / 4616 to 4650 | 1.05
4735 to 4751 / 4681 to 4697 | 1.06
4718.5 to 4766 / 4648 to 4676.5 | 1.04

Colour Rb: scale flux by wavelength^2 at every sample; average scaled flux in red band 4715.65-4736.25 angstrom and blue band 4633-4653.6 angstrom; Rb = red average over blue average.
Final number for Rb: 1.0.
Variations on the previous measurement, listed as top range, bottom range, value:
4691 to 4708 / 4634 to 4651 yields 1.03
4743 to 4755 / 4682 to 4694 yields 1.04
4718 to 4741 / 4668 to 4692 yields 1.03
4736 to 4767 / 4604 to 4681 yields 1.05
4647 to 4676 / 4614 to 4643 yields 1.00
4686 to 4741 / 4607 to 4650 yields 1.02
